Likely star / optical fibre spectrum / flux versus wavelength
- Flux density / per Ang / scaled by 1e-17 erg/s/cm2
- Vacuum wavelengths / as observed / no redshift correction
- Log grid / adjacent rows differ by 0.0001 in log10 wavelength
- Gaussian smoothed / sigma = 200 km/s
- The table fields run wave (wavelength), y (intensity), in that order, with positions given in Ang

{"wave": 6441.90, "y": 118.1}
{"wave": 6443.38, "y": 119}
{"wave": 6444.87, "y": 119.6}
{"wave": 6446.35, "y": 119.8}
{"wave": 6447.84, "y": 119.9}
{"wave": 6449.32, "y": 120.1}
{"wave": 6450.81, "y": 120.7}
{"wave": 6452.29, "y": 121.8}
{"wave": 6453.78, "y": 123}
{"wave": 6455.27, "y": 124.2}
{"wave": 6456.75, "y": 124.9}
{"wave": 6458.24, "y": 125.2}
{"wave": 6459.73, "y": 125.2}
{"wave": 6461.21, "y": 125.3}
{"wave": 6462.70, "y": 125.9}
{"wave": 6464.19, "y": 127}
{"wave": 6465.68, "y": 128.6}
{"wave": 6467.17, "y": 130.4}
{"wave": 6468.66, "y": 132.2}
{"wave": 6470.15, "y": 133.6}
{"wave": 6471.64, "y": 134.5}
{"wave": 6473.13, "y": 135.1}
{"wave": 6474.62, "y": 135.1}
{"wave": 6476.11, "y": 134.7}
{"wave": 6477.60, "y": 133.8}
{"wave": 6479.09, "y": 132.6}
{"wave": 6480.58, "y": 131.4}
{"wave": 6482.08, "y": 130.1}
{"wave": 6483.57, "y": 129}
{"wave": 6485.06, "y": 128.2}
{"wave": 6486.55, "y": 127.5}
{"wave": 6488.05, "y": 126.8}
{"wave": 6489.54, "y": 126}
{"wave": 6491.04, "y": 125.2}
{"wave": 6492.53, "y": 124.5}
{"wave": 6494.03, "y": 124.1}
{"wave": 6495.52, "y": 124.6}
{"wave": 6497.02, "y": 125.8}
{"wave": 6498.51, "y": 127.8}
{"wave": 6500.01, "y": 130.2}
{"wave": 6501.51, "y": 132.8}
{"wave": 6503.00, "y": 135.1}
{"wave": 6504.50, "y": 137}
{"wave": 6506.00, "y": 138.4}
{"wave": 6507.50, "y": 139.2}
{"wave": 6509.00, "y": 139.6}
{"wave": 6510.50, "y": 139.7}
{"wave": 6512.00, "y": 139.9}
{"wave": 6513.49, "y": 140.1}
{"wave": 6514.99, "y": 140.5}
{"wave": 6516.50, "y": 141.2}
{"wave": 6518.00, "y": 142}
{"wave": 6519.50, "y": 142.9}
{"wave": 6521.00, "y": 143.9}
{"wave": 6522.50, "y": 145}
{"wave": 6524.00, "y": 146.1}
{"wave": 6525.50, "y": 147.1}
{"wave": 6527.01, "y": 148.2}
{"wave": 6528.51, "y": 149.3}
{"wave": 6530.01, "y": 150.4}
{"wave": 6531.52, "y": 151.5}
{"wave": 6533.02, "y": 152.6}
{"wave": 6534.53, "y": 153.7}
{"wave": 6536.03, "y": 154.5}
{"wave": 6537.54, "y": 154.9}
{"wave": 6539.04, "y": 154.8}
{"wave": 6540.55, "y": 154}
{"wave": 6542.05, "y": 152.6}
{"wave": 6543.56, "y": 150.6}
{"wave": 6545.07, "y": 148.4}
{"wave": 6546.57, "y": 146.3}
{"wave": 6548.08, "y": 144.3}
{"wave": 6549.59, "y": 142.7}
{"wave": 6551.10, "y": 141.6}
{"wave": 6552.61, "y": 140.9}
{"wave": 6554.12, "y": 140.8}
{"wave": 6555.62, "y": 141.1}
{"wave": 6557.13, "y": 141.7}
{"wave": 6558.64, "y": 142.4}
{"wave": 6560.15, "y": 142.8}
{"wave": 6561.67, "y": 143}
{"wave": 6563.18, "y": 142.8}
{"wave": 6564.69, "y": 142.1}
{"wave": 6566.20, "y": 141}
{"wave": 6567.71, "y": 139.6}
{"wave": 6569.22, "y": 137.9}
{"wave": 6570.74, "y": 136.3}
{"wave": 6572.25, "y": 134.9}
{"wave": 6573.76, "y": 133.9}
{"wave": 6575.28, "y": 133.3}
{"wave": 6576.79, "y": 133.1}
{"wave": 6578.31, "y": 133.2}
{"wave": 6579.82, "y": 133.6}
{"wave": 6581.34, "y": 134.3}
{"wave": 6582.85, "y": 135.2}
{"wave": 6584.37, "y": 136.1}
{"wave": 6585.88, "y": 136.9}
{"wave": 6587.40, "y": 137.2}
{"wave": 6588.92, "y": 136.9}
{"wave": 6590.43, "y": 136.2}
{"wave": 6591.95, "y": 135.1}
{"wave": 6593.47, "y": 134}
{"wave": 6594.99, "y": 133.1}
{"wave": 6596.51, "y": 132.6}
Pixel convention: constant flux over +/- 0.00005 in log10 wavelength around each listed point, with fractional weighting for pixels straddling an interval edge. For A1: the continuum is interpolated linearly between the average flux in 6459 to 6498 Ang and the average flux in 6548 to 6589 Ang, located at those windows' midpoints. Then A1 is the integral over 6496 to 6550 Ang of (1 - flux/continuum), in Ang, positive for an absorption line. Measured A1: -4.1 Ang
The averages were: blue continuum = 129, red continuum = 138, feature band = 144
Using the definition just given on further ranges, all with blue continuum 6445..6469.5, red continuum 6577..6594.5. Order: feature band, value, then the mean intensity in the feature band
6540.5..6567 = -2.3 Ang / 144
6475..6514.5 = -1.3 Ang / 132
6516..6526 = -1.1 Ang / 144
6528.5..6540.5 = -2.0 Ang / 153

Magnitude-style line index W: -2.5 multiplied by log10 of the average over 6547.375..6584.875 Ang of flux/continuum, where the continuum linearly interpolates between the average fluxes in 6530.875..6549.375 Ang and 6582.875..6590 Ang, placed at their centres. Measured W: 0.03 mag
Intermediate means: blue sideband 151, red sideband 137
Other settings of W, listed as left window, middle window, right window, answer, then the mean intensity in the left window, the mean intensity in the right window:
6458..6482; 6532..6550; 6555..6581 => -0.11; 131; 138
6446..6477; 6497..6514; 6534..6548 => 0.04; 127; 152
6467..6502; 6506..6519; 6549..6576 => -0.05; 130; 140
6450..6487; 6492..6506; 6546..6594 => 0.02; 129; 138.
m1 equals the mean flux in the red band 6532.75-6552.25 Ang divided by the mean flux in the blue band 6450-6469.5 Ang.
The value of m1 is 1.2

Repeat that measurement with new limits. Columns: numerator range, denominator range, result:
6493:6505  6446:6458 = 1.06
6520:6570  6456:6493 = 1.13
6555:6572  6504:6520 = 1.01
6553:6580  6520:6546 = 0.92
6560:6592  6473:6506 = 1.05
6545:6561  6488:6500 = 1.13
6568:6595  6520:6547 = 0.90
